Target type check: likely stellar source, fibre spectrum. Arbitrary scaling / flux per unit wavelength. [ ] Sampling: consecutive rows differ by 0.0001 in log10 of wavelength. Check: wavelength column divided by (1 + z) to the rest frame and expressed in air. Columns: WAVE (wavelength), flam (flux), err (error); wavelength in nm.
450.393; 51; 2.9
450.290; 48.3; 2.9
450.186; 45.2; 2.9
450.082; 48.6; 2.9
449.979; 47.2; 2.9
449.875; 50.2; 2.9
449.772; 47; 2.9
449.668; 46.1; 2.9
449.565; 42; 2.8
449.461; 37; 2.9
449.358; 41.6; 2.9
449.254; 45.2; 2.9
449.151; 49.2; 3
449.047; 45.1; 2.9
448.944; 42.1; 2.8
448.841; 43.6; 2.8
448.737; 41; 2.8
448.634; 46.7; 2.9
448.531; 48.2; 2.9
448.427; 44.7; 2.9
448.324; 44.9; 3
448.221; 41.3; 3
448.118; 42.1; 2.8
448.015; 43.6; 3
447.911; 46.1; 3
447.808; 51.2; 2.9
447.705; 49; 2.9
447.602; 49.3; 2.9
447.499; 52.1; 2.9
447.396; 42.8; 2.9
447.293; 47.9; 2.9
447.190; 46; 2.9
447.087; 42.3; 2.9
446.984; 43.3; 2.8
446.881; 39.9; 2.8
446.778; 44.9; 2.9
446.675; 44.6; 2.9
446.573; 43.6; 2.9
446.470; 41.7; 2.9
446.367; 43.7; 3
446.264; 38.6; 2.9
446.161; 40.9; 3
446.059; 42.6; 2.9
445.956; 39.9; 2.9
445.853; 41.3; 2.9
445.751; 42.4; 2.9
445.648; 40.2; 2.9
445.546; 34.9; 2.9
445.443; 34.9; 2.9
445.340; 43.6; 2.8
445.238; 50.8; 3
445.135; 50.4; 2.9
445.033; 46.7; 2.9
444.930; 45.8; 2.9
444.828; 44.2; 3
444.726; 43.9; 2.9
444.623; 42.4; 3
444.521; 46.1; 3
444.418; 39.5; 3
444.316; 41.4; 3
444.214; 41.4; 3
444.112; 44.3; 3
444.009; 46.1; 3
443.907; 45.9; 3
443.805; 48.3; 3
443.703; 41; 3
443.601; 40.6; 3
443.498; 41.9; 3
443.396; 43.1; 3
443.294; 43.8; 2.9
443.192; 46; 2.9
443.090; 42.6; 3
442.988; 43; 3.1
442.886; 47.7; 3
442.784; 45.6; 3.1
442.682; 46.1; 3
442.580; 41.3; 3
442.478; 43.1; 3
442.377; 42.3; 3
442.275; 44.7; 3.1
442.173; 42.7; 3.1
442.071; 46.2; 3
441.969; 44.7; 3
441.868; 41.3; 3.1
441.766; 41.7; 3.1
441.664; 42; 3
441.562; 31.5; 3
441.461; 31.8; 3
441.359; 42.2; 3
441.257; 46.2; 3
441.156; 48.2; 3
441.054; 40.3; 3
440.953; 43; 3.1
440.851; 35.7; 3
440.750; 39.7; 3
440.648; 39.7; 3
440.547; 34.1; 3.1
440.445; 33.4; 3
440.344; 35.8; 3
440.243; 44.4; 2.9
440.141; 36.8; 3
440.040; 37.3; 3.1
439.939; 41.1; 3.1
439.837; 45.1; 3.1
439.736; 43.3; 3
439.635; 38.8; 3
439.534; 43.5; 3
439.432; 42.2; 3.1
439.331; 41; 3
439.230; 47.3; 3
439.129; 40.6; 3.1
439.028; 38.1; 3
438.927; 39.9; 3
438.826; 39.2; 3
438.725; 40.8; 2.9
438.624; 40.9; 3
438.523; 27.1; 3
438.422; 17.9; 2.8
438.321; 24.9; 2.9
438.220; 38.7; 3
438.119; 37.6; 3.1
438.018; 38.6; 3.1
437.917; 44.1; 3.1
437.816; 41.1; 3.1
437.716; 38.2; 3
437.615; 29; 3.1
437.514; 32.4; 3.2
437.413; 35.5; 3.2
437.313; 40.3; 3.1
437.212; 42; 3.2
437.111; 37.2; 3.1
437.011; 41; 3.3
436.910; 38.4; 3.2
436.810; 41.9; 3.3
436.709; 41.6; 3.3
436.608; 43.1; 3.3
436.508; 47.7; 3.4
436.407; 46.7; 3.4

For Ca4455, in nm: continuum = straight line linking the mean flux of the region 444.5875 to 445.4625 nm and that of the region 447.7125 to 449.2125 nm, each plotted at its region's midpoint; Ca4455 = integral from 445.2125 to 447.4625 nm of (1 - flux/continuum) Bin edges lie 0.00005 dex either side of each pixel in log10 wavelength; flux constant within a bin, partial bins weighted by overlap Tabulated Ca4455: 0.14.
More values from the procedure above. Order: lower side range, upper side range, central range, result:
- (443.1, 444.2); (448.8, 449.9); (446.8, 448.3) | -0.042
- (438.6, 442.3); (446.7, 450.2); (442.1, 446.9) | -0.034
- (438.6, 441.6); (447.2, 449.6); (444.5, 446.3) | 0.023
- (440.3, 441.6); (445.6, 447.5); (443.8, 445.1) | -0.093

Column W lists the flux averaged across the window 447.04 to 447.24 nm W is 44.2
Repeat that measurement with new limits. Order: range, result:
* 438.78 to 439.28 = 41.1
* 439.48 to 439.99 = 42.3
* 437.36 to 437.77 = 34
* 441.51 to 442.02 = 40.2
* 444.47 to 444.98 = 44.5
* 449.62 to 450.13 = 47.9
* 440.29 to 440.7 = 35.8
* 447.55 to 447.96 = 49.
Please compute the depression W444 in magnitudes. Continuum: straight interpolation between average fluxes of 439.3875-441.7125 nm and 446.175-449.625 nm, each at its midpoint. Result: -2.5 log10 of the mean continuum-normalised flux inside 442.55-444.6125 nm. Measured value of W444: -0.05 mag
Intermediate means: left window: 39.8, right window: 44.4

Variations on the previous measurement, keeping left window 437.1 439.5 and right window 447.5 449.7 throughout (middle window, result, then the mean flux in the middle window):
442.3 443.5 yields -0.08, 44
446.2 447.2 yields 0.02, 42.7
